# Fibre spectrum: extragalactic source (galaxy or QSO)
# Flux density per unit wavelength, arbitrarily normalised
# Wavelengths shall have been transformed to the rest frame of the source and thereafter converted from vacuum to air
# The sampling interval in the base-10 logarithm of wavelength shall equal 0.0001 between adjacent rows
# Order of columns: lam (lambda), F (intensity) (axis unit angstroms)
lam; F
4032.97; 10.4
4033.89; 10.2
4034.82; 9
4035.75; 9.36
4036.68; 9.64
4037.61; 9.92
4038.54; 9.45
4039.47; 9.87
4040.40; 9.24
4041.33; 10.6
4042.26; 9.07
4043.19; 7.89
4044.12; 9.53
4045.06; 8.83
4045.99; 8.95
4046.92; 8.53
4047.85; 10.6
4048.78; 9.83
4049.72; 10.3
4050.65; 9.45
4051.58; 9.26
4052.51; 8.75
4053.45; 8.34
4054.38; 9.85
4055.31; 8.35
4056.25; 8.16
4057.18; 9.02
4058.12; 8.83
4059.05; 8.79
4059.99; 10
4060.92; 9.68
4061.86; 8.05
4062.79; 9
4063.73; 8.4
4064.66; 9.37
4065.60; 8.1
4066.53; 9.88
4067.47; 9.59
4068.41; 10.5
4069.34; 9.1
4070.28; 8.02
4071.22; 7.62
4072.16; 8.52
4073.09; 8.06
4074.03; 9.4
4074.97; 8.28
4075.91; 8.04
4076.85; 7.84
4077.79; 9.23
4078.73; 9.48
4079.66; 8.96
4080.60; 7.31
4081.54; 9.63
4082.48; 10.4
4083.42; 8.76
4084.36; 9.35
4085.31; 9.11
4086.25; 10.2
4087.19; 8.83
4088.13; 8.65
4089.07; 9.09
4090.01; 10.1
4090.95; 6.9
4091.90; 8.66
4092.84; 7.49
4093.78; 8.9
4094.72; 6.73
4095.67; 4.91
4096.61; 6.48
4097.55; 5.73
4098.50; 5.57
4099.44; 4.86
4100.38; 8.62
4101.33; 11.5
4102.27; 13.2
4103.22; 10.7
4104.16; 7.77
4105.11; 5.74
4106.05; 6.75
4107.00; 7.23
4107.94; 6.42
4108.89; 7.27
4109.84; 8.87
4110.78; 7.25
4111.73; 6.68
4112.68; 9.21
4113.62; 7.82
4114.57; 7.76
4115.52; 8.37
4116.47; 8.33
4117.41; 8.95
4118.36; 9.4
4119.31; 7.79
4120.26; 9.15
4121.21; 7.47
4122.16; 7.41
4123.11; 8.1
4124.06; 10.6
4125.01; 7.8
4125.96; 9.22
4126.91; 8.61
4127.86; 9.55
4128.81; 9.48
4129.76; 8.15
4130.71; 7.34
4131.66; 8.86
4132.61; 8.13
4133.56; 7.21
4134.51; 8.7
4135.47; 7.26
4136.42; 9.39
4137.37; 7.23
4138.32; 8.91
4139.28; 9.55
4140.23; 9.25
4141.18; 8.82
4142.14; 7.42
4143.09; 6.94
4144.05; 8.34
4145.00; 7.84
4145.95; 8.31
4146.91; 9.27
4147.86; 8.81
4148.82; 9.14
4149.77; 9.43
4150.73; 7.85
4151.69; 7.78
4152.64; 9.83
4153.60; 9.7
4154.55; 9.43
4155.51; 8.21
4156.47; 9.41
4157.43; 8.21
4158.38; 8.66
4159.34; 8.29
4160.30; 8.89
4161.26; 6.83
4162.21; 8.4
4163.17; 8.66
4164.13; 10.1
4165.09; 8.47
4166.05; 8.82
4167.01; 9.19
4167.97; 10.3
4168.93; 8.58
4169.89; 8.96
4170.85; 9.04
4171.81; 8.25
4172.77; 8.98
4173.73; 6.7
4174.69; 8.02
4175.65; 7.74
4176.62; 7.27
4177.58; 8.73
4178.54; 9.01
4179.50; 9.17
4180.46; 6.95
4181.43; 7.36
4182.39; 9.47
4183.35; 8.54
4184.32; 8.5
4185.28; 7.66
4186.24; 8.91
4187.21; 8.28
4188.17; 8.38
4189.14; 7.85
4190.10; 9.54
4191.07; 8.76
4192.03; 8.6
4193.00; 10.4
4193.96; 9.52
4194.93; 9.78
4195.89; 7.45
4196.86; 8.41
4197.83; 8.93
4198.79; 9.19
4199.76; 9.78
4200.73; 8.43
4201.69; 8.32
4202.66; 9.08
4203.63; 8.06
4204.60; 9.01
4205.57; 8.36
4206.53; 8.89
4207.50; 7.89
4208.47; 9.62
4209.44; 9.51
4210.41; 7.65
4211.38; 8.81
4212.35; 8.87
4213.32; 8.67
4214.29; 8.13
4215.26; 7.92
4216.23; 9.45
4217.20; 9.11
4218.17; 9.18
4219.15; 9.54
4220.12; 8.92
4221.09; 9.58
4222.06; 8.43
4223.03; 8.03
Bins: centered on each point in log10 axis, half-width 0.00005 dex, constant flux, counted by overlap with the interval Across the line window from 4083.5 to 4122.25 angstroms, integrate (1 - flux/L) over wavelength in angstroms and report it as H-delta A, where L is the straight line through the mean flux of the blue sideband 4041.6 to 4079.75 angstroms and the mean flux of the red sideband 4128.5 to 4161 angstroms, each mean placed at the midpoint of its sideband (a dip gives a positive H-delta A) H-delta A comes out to 2.9 angstroms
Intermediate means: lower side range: 8.97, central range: 8.09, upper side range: 8.51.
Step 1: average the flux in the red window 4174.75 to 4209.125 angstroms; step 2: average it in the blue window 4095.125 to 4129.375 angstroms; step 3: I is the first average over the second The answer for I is 1.07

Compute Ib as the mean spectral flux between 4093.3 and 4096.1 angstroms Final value 6.87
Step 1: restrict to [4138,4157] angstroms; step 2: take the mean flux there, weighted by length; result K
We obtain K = 8.71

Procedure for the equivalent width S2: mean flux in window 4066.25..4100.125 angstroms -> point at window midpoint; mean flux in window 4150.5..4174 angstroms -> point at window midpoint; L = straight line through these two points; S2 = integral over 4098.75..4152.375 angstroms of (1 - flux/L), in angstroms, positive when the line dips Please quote 1.2 angstroms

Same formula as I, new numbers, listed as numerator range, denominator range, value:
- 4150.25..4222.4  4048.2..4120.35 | 1.02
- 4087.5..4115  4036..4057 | 0.84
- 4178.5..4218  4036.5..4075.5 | 0.95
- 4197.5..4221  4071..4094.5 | 1.01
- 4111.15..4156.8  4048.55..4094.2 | 0.95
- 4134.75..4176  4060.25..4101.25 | 1.02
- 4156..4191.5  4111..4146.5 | 1.02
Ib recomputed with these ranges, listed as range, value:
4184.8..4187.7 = 8.3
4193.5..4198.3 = 8.8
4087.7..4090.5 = 9.29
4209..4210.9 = 8.55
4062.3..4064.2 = 8.72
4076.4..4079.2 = 8.88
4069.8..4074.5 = 8.32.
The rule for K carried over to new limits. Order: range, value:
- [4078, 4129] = 8.31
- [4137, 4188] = 8.54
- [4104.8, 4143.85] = 8.17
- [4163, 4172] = 9.07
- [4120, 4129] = 8.7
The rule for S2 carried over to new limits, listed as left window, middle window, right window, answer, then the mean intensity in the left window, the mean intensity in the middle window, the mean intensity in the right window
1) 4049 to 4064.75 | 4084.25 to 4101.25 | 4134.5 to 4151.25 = 1.86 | 9.04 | 7.84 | 8.46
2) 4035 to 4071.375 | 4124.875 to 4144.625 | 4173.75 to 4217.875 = 1.02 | 9.18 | 8.4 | 8.61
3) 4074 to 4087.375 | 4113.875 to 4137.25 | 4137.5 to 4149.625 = 0.62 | 8.97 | 8.43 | 8.54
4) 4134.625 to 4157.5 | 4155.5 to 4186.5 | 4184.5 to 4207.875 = 0.62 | 8.6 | 8.49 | 8.73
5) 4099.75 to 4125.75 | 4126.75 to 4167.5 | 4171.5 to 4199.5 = -0.69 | 8.36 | 8.58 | 8.51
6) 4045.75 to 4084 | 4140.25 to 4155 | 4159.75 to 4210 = 0.23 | 8.98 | 8.62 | 8.64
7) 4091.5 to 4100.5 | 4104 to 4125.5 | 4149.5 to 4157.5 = -1.42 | 6.71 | 7.92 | 8.88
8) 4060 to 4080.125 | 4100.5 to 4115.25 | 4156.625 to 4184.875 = 0.73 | 8.85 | 8.28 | 8.49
